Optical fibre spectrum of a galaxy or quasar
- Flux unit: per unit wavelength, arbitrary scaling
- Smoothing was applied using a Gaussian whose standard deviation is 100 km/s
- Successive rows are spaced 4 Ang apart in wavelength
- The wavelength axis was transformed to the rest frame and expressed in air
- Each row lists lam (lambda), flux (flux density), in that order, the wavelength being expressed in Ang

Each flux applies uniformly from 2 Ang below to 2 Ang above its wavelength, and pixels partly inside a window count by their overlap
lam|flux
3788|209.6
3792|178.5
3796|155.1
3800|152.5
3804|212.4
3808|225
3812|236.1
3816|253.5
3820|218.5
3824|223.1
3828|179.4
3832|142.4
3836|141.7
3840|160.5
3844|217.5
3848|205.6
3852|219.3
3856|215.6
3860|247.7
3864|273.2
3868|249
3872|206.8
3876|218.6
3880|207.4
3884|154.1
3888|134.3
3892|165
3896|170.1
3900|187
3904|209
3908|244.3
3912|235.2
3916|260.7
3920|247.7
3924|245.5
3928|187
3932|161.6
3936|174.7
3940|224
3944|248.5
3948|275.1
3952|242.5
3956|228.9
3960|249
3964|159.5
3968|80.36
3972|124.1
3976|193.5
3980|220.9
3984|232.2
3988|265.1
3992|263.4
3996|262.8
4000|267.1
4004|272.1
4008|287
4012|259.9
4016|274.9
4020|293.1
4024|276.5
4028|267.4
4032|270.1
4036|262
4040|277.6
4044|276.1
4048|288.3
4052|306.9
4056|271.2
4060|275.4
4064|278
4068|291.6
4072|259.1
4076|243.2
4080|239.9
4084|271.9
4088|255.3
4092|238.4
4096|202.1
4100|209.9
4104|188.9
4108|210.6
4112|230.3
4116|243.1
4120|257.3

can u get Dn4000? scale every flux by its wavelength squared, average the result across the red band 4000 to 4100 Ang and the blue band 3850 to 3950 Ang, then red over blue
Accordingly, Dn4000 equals 1.34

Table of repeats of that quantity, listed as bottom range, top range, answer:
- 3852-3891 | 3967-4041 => 1.25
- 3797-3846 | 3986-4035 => 1.53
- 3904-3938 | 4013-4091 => 1.33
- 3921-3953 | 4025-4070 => 1.34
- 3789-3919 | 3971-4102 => 1.39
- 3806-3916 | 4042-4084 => 1.47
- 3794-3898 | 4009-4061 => 1.53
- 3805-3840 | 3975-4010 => 1.38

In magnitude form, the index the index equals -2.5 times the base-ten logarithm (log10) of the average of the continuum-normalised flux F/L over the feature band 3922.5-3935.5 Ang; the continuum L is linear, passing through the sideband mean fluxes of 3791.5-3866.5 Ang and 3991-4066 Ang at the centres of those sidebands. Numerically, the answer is 0.23 mag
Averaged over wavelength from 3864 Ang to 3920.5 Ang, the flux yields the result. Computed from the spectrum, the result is 208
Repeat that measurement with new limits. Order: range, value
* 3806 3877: 213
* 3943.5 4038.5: 241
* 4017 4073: 278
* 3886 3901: 163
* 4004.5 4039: 274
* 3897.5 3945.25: 218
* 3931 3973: 200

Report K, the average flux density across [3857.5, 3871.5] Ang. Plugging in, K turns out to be 250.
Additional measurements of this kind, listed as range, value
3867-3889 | 195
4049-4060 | 286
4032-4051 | 277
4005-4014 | 273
